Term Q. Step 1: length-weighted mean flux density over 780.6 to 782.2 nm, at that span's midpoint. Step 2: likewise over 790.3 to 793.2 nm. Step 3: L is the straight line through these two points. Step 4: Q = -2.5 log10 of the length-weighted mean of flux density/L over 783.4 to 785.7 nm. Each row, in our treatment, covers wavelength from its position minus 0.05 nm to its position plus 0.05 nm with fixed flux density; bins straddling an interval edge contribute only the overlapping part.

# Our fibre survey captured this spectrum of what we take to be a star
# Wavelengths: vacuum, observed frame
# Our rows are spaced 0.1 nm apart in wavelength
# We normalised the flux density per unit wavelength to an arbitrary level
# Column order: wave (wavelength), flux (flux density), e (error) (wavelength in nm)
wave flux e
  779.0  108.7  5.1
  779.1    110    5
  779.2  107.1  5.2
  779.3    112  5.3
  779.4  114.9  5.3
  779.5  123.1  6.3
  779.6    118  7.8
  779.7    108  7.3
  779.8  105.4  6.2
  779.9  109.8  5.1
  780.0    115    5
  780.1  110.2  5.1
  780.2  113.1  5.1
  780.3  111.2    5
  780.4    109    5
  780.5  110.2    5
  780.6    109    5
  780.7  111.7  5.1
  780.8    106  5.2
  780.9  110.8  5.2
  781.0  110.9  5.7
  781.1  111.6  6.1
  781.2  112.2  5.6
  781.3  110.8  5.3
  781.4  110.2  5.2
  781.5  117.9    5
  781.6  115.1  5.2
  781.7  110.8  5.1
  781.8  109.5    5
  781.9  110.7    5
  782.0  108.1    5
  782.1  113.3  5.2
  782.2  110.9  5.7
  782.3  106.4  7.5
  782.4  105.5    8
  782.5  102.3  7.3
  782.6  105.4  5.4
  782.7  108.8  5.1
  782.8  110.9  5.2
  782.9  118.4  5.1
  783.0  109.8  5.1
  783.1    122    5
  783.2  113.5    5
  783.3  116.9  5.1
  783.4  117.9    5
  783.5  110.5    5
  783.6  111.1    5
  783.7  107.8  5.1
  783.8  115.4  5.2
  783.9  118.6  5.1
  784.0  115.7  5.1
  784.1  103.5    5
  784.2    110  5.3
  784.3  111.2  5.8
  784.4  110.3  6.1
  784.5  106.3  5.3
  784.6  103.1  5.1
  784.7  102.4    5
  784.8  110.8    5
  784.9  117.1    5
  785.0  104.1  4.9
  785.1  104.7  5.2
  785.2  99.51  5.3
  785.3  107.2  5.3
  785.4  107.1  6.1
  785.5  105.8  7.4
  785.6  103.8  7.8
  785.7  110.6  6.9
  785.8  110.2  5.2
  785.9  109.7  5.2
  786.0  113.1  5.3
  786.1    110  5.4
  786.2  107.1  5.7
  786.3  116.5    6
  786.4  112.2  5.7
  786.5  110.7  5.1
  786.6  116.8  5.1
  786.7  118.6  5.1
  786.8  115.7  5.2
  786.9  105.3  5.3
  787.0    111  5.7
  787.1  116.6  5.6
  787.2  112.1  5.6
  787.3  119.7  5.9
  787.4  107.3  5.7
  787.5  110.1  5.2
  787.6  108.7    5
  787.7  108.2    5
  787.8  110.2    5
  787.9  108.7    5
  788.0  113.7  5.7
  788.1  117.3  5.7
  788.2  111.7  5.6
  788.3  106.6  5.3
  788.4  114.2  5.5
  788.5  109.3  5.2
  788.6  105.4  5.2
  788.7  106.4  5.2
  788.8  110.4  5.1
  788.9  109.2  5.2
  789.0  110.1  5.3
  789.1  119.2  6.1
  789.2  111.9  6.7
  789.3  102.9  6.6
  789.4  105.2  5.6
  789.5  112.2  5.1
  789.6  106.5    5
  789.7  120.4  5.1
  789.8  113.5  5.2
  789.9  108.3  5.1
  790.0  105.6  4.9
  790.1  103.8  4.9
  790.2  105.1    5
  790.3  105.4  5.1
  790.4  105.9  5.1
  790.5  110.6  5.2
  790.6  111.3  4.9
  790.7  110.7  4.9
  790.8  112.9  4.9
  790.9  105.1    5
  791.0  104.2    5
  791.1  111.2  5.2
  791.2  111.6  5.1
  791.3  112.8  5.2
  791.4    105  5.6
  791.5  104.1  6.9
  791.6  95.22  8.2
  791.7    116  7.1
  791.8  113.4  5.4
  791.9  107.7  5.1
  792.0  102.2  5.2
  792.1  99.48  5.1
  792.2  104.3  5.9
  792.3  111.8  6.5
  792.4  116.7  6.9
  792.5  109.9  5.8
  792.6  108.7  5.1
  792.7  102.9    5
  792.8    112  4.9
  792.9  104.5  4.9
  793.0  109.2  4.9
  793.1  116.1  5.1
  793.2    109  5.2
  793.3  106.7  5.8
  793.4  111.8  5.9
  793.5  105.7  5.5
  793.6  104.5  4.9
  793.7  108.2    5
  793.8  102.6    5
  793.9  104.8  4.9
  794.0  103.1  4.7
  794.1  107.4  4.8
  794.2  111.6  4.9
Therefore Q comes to 0.02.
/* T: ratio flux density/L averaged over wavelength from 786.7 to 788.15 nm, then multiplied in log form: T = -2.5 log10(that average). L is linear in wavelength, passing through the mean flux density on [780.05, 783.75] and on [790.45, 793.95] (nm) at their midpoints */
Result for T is -0.02 mag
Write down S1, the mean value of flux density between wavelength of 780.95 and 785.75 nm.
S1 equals 110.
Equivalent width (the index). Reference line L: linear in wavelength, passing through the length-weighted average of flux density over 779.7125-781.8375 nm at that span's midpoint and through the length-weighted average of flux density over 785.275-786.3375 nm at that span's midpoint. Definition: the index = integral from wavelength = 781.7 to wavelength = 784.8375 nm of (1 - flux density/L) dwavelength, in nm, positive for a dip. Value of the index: -0.01 nm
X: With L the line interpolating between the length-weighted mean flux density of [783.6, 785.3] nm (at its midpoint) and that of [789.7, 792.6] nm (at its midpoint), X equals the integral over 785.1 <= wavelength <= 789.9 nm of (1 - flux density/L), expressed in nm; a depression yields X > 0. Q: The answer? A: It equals -0.09 nm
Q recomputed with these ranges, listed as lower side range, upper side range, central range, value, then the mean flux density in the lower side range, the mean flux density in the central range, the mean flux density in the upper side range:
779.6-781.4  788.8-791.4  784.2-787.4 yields 0.00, 111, 110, 109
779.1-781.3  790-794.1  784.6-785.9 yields 0.03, 111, 107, 108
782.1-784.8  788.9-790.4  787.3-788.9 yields -0.01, 111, 110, 109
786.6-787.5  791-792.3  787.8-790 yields 0.00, 113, 110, 107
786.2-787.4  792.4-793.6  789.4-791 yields 0.02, 114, 109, 109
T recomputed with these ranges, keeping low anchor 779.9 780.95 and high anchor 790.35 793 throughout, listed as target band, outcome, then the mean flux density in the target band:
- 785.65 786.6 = -0.02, 111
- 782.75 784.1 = -0.04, 114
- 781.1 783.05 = 0.00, 110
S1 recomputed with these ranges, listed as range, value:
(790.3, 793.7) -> 108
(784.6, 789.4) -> 110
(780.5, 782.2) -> 111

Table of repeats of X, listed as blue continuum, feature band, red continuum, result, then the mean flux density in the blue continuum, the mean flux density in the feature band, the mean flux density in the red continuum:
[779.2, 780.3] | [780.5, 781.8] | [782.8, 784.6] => 0.01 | 113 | 111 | 113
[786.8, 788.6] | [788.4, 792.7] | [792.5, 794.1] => 0.03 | 111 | 109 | 107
